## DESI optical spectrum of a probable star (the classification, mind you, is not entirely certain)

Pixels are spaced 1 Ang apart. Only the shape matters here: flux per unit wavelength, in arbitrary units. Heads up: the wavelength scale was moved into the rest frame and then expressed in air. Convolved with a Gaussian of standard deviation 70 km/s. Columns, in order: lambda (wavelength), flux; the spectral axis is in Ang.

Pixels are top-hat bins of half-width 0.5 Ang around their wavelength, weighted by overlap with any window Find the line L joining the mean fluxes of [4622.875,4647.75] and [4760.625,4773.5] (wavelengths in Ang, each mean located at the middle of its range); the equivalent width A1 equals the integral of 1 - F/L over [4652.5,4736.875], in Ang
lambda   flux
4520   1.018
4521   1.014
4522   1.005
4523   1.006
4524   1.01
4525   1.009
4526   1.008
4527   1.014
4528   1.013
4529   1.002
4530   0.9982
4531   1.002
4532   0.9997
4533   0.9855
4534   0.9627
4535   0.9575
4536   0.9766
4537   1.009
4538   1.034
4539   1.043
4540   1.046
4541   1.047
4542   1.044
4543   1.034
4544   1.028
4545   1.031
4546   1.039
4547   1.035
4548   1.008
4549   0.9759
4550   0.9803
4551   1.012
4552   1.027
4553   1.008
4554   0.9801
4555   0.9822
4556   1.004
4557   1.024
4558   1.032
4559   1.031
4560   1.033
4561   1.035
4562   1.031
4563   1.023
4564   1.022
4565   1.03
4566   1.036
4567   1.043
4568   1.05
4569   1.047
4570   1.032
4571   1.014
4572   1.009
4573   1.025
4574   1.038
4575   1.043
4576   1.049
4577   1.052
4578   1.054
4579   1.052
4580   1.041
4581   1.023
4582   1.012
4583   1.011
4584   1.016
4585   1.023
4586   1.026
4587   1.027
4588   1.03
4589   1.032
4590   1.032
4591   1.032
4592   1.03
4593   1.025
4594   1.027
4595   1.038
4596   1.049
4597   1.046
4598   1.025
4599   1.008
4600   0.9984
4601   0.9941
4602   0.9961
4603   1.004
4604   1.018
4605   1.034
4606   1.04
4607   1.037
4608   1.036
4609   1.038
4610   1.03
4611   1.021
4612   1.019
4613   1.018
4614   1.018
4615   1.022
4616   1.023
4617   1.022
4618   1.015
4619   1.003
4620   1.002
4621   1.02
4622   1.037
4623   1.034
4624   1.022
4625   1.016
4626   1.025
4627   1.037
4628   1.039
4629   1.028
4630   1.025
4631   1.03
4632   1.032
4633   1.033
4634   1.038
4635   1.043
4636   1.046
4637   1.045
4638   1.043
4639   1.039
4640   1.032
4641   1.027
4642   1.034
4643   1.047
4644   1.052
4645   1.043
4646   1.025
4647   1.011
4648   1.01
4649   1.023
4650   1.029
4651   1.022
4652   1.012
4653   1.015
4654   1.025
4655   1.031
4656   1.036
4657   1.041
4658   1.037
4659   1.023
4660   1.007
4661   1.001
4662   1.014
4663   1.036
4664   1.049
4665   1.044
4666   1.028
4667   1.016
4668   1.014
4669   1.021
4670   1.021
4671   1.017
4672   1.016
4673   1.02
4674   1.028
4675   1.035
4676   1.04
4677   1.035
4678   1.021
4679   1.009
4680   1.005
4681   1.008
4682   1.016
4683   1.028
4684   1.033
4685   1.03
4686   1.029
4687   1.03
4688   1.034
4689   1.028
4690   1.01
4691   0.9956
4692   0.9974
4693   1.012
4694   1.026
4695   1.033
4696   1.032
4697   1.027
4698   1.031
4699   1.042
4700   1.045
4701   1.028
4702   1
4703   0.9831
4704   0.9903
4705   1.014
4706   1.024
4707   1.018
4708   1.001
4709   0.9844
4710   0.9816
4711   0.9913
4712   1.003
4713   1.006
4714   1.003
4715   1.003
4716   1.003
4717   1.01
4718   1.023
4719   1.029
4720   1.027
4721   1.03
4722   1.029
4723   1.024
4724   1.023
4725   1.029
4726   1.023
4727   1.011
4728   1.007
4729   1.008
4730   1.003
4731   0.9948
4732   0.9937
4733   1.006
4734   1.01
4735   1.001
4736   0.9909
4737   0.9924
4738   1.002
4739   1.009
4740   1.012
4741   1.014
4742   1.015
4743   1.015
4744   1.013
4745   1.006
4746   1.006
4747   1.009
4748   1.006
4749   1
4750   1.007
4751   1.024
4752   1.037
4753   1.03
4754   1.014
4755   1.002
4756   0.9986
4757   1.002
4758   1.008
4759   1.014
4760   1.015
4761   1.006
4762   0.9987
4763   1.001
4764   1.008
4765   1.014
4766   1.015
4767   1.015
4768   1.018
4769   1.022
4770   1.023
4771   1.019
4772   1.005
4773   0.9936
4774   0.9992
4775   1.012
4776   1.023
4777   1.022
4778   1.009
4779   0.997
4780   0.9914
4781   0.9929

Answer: 0.5 Ang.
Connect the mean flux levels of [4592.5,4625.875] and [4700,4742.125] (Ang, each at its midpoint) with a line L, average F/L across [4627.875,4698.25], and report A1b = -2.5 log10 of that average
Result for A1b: -0.011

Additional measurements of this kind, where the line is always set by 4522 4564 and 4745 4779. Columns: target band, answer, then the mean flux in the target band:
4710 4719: 0.01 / 1.01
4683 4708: -0.01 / 1.02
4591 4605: -0.01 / 1.02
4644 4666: -0.02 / 1.03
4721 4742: 0.00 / 1.01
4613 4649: -0.02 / 1.03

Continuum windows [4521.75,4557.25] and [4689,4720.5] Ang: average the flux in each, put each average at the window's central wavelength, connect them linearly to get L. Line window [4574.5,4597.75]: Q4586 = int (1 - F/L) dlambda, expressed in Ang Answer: -0.5 Ang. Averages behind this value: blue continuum 1.01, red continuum 1.01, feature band 1.03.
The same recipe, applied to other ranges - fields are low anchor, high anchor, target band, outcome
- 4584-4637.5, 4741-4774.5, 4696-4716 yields 0.1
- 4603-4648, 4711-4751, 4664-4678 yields -0.1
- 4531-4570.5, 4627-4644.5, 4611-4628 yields 0.2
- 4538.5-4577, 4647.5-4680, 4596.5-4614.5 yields 0.1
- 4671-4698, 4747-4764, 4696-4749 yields 0.3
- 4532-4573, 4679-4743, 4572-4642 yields -0.8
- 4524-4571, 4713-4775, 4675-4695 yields -0.2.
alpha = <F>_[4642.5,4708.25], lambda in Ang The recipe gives 1.02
